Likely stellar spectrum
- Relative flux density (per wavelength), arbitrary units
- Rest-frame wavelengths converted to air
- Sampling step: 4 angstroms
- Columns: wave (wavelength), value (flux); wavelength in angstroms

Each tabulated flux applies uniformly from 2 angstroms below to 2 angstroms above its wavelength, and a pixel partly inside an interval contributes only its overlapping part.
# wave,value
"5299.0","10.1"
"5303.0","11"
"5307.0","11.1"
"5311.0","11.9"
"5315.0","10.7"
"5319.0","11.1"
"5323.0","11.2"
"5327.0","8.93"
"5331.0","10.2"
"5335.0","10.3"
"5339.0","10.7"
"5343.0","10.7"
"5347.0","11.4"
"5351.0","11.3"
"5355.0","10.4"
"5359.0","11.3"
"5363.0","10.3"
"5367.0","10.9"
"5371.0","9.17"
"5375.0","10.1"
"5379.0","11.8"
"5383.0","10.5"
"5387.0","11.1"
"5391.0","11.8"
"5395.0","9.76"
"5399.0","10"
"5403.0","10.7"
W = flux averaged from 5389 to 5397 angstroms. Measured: 10.8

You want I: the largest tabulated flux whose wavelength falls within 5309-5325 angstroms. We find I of 11.9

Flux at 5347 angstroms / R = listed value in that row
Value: 11.4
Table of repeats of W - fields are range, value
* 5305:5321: 11.2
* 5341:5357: 10.9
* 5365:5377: 10.1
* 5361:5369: 10.6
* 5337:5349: 10.9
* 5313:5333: 10.4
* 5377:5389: 11.1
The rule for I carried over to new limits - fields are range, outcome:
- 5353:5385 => 11.8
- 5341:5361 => 11.4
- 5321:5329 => 11.2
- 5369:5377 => 10.1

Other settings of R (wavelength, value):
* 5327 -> 8.93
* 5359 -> 11.3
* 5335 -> 10.3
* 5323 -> 11.2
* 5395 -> 9.76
